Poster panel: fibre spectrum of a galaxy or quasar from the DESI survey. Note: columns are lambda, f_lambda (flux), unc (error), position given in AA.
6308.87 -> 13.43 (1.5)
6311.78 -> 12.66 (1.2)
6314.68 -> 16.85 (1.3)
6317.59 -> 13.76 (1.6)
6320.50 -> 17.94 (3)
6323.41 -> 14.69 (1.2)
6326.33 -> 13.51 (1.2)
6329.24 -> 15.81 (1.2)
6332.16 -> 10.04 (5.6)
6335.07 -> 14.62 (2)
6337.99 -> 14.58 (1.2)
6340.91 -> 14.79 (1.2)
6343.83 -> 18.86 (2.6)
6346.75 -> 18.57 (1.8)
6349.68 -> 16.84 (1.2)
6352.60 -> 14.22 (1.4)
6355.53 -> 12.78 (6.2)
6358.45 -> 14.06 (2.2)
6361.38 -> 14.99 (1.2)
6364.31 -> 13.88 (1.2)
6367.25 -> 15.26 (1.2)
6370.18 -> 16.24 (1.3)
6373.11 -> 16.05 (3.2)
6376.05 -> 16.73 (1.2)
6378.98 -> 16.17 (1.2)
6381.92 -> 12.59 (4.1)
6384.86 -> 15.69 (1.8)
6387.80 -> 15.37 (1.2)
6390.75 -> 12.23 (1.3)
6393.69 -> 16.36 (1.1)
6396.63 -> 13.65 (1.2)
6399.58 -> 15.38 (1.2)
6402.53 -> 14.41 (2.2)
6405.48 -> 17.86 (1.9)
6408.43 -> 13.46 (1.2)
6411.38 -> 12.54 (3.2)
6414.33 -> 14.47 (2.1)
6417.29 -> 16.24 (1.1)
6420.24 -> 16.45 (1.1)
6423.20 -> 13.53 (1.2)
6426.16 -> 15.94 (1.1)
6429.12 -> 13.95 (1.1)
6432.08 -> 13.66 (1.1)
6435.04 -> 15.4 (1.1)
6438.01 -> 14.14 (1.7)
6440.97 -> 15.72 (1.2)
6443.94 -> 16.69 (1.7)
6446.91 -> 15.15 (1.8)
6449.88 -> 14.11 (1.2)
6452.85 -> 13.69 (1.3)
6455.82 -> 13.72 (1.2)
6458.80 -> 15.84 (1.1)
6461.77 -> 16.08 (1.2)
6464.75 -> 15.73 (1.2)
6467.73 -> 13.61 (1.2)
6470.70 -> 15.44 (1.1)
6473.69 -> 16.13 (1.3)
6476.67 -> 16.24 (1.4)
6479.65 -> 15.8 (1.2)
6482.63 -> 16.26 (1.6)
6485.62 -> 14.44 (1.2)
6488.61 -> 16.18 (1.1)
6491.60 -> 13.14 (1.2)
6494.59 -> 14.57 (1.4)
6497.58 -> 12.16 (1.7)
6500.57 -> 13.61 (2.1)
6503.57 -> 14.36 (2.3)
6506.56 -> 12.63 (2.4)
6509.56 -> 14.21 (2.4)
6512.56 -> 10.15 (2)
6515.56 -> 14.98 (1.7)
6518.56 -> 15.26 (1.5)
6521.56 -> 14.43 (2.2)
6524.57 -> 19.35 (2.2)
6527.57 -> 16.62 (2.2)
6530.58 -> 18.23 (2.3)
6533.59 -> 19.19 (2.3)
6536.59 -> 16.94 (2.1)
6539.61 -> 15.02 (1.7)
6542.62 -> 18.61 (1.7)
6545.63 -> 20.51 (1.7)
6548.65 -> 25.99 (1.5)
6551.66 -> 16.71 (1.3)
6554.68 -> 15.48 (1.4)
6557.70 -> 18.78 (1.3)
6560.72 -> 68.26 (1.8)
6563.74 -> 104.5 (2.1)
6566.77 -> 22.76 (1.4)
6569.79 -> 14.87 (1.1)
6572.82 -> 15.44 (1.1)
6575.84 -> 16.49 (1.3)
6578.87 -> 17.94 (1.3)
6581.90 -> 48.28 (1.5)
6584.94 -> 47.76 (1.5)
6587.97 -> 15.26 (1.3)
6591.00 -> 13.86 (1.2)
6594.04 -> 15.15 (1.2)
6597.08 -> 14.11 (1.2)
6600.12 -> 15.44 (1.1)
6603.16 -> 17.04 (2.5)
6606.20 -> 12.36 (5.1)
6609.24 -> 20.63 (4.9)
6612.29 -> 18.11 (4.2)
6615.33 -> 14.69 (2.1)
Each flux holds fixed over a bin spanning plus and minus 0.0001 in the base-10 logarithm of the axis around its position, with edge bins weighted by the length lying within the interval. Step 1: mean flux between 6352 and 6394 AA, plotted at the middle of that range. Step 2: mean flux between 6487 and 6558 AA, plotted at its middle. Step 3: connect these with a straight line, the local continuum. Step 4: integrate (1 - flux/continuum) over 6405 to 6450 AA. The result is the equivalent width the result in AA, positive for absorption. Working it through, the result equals 1.1 AA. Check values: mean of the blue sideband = 14.8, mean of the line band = 14.9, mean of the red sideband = 16.1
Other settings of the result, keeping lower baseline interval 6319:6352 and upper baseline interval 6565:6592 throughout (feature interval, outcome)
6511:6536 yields 7.19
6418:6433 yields 3.18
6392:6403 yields 1.75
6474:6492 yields 4.67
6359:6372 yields 1.20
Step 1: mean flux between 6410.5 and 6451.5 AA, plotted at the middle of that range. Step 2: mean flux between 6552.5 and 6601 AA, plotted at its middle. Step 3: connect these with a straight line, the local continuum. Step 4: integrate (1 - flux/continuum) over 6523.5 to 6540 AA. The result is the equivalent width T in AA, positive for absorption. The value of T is 4.7 AA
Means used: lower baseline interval 14.9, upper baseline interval 29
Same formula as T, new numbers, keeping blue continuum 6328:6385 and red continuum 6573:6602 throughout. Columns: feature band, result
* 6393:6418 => 2.7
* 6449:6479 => 5.5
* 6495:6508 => 4.2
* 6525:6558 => 3.9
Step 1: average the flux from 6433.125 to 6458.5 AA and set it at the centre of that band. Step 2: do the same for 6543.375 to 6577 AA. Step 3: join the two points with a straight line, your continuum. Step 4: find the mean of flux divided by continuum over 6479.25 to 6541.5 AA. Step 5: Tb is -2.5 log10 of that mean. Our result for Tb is 0.49 mag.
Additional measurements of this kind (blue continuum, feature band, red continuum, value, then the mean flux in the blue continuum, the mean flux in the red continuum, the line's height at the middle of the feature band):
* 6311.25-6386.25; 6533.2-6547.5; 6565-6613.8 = 0.08 mag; 15.1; 20.8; 19.6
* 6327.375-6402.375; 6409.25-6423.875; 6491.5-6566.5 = 0.17 mag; 15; 22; 17.2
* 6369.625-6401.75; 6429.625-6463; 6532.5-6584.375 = 0.31 mag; 15.1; 28.4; 19.8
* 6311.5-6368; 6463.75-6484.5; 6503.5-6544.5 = 0.00 mag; 15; 15.8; 15.6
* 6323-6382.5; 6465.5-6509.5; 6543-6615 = 0.41 mag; 15.1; 25.6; 21.3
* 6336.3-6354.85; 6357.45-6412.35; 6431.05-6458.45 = 0.05 mag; 16.1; 14.8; 15.6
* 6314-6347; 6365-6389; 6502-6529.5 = -0.03 mag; 15.2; 14.7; 15.1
